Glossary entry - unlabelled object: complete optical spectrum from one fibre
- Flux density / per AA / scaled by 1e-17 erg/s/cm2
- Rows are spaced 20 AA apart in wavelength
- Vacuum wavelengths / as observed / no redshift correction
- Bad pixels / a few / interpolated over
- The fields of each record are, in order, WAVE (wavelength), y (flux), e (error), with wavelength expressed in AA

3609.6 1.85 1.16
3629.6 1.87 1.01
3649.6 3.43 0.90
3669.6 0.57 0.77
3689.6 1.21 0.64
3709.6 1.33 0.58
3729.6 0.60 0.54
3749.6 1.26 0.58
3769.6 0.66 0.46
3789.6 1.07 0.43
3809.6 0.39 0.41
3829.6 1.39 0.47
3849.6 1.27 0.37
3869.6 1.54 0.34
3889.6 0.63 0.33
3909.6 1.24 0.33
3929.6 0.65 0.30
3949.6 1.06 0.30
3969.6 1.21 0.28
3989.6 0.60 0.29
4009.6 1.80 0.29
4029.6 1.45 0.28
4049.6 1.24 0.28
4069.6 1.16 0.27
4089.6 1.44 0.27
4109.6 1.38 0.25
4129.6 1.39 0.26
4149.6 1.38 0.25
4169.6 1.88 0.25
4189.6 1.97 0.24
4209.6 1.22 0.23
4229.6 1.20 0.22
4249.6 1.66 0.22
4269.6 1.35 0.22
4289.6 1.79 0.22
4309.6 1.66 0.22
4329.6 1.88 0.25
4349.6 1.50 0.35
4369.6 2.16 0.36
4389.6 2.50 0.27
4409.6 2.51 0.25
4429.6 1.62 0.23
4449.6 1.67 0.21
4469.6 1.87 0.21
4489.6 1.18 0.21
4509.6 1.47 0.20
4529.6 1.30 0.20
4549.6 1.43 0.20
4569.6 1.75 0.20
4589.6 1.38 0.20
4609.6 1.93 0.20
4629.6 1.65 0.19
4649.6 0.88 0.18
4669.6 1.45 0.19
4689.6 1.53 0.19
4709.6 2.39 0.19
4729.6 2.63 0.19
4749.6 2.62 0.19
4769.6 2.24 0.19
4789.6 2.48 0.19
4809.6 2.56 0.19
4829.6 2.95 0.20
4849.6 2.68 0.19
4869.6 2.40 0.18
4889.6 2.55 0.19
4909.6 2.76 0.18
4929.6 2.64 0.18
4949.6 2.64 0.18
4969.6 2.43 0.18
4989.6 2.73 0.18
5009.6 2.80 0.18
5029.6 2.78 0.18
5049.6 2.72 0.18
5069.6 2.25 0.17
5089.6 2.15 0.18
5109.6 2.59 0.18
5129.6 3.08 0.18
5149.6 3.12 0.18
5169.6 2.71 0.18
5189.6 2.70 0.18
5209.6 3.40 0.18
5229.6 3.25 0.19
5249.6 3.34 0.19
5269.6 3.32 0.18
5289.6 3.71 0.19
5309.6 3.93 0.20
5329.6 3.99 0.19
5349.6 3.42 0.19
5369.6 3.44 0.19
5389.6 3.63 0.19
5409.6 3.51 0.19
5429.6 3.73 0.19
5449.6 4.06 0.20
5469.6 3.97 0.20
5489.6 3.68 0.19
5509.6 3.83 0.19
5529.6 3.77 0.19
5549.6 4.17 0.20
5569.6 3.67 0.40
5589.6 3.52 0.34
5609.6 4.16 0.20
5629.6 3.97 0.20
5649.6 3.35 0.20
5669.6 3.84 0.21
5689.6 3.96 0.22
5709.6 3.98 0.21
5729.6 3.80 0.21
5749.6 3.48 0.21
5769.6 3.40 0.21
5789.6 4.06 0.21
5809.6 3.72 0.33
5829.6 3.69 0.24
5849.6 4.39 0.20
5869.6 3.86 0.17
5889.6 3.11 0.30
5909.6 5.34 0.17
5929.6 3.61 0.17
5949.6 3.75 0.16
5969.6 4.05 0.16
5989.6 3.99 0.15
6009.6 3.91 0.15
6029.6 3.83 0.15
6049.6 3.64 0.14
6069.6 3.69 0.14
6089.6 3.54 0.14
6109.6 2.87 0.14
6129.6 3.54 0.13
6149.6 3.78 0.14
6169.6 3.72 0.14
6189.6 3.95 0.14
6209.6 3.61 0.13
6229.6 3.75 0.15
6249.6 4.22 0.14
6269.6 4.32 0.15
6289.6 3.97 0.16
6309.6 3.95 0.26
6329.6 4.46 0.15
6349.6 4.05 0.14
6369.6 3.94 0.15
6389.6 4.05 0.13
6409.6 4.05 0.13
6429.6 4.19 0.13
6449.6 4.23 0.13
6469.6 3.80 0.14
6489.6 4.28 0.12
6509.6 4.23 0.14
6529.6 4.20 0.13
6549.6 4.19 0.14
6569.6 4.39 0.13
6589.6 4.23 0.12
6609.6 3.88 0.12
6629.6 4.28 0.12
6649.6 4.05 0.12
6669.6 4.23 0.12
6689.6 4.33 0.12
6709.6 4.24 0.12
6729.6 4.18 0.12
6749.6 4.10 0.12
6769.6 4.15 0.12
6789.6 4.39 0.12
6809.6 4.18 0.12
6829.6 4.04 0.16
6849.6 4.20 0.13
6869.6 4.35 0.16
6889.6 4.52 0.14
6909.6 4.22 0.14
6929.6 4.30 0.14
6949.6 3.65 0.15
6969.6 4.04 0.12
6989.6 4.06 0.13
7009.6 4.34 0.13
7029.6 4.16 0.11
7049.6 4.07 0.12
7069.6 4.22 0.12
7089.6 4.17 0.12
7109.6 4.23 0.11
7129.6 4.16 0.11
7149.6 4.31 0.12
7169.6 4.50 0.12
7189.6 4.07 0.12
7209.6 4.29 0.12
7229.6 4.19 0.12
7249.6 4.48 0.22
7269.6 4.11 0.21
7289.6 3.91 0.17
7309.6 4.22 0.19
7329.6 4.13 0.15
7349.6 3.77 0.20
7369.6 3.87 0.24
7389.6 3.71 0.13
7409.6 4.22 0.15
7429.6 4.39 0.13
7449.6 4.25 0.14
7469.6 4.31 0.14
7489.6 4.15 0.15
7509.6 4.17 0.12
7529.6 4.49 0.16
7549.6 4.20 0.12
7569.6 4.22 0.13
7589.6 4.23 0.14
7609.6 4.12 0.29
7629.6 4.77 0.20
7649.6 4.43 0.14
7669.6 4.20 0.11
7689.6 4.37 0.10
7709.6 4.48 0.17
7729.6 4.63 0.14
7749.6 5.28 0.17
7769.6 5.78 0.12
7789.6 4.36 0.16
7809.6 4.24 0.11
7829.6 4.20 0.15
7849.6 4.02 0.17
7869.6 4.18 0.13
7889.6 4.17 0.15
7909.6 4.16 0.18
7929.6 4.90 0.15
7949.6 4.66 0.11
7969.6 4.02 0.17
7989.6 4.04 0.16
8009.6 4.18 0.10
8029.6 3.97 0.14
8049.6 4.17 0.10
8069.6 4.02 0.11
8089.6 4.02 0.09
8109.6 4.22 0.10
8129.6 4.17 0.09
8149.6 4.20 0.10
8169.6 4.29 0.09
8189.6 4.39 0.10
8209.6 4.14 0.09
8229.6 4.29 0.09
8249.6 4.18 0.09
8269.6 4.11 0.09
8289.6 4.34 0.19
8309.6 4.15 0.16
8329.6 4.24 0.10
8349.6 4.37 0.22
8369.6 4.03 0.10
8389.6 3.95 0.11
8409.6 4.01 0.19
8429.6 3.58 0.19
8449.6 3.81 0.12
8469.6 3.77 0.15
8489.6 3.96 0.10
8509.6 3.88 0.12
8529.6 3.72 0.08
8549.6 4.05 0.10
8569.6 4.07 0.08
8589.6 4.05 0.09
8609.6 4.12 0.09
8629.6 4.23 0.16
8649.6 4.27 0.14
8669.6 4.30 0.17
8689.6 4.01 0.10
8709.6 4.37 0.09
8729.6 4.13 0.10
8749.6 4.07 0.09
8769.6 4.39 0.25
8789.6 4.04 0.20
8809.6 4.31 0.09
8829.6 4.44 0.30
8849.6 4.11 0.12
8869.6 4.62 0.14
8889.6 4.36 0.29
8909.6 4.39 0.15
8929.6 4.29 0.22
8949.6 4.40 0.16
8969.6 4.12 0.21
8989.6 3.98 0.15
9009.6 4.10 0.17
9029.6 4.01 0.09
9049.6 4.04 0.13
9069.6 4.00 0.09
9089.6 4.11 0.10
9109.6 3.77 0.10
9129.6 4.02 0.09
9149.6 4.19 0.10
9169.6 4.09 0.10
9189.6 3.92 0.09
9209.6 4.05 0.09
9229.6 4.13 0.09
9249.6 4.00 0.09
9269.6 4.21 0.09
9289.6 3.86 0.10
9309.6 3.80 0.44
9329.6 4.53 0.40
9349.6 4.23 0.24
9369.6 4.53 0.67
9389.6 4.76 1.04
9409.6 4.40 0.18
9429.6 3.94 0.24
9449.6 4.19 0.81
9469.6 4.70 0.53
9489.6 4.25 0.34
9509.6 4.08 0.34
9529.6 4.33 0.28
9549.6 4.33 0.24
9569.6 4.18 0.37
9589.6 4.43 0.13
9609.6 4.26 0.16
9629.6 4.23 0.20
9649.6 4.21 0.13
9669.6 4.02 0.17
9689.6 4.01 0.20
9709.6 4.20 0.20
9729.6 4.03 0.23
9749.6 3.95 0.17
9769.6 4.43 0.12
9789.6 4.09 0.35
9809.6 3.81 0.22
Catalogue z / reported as 0.18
